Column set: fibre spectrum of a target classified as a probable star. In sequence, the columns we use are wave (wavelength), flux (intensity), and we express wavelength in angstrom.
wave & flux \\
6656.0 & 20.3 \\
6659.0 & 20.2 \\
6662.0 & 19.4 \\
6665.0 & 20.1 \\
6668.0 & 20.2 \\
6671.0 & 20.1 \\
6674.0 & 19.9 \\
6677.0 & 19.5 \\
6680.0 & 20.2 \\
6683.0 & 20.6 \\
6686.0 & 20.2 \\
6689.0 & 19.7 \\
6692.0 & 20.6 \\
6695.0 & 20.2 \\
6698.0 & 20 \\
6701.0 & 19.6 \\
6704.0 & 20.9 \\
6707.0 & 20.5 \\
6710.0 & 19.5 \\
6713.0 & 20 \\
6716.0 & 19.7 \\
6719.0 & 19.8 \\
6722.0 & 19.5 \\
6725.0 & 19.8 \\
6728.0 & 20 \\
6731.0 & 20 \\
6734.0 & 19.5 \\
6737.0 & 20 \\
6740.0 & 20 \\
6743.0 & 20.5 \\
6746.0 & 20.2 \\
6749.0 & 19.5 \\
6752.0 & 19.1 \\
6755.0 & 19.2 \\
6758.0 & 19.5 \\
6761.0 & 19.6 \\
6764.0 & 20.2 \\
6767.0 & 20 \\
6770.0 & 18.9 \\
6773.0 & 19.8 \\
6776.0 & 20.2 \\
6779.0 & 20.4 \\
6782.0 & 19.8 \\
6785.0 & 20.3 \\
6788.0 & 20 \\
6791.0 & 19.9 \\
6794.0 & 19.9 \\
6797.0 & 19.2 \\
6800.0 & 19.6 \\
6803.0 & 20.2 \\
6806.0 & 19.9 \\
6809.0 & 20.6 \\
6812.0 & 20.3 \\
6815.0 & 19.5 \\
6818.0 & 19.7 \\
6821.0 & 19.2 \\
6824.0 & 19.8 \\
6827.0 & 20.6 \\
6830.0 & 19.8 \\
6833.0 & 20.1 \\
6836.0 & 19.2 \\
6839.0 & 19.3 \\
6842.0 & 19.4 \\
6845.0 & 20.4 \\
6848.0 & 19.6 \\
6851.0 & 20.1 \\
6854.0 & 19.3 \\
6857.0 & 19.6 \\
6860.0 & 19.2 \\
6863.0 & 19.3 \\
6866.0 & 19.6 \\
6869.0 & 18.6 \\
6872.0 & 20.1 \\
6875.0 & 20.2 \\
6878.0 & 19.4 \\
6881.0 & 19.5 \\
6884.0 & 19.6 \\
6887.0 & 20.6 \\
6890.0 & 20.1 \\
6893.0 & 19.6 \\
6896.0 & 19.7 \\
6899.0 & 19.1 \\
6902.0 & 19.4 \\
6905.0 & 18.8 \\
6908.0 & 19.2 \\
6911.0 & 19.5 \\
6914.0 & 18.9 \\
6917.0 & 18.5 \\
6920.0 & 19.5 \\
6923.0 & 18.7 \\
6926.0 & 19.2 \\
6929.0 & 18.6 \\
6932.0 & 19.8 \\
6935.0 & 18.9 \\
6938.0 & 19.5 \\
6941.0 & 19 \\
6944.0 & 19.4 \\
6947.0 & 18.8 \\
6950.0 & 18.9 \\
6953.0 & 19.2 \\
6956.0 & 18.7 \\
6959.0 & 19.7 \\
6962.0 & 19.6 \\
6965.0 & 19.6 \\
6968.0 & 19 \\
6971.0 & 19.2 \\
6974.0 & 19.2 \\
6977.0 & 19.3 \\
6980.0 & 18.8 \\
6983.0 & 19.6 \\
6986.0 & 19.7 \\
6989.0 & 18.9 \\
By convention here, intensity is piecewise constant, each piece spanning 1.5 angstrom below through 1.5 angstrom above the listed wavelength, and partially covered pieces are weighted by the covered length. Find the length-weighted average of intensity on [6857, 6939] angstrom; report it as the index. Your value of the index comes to 19.4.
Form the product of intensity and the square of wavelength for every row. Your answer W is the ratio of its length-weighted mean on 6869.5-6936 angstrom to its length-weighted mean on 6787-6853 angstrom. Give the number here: 1.00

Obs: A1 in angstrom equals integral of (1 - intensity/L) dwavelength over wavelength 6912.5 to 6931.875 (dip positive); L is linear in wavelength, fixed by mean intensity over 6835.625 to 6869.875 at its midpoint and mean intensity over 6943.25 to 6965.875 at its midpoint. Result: 0.3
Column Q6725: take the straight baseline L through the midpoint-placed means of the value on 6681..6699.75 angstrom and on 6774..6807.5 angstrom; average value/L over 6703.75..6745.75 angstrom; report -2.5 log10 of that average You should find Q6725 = 0.01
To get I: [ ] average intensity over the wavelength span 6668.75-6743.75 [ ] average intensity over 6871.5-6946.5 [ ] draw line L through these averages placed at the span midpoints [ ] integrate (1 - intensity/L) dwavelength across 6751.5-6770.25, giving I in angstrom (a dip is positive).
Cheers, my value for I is 0.3 angstrom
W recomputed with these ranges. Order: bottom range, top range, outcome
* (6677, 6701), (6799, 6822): 1.02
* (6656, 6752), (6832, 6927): 1.03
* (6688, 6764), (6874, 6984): 1.03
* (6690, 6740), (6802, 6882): 1.03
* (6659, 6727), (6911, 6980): 1.03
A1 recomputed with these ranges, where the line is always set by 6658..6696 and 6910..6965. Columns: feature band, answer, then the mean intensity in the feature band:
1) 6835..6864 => -0.14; 19.6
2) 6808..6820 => -0.24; 20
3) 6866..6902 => -0.62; 19.7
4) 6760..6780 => -0.13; 19.9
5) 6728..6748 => -0.17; 20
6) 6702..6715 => -0.15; 20.2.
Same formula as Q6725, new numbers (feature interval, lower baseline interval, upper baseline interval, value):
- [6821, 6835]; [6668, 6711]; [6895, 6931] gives -0.03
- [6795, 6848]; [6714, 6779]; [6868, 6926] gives -0.01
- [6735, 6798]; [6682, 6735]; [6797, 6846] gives 0.00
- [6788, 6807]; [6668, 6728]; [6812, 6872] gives 0.00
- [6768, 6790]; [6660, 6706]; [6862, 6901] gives 0.00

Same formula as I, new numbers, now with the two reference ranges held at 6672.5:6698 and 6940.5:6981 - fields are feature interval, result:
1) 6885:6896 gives -0.3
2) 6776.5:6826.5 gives -0.5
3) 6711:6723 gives 0.1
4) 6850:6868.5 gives 0.1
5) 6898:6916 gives 0.2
